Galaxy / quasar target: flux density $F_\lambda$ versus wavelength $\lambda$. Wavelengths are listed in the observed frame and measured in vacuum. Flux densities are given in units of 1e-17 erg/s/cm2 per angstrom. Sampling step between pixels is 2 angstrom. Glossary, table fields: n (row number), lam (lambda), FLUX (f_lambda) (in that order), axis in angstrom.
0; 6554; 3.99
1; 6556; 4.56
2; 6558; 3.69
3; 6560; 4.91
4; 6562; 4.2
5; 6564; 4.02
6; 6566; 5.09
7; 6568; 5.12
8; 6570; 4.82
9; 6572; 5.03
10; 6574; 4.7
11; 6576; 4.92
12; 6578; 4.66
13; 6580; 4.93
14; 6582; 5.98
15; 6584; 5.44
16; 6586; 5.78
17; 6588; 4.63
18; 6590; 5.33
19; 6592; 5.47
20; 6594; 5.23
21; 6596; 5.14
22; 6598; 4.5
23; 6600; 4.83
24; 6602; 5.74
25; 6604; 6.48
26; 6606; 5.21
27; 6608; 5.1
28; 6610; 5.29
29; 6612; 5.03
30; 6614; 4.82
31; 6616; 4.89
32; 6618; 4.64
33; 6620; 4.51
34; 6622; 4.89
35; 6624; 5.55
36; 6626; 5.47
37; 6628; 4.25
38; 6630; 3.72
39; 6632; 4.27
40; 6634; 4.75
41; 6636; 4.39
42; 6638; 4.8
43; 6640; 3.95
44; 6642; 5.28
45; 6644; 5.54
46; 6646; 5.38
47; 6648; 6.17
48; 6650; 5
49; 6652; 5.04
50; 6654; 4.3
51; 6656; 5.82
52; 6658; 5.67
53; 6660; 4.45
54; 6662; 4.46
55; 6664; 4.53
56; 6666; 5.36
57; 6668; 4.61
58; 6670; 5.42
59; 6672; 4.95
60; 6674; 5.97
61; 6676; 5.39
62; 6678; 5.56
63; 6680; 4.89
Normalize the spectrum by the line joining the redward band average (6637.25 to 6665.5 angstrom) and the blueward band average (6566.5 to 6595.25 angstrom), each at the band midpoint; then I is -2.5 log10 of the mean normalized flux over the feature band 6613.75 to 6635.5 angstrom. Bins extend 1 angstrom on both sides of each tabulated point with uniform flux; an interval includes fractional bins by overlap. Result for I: 0.085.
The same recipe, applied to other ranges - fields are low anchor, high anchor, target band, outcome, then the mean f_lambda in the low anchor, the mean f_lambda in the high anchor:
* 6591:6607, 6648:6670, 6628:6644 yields 0.139 mag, 5.33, 5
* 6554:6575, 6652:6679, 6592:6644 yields -0.016 mag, 4.58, 5.11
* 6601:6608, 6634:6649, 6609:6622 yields 0.136 mag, 5.71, 5.05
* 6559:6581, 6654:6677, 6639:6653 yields -0.033 mag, 4.76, 5.11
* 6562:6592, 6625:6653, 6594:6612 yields -0.068 mag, 5.02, 4.86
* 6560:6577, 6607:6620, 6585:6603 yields -0.072 mag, 4.75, 4.93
